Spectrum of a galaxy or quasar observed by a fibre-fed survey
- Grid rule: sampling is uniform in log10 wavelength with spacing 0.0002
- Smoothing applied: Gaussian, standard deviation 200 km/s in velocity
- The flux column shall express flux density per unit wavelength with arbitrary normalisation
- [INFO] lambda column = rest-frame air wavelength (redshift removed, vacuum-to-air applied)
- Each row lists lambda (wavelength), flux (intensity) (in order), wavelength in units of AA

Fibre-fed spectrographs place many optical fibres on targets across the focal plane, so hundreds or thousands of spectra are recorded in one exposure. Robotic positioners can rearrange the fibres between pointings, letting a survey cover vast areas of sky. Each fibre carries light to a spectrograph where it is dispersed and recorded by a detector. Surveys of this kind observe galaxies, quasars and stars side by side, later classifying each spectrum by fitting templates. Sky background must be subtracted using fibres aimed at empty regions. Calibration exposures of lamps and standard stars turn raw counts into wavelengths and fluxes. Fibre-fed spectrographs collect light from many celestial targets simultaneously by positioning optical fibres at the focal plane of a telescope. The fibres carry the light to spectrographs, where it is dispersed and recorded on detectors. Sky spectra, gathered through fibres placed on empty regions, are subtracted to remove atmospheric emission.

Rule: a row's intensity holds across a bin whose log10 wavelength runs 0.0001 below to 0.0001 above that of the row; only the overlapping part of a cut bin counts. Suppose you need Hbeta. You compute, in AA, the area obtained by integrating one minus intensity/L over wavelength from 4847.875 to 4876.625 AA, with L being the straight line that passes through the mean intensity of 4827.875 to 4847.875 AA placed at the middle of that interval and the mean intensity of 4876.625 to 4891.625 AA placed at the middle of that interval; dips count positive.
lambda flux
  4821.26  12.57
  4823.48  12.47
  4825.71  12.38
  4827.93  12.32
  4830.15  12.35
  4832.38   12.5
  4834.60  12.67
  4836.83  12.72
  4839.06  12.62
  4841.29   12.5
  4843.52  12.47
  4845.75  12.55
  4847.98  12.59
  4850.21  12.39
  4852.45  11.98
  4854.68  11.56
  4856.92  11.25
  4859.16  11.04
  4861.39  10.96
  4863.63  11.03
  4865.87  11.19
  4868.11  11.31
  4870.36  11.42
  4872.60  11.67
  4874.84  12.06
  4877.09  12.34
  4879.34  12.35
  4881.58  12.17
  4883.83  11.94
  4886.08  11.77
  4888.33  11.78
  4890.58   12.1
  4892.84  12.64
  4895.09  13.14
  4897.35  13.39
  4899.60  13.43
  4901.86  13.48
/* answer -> 1.71 AA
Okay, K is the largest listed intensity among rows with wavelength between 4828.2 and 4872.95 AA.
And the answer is 12.72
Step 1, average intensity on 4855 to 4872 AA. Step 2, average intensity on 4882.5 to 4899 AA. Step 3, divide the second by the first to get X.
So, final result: 1.11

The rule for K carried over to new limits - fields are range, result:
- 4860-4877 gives 12.06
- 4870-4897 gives 13.14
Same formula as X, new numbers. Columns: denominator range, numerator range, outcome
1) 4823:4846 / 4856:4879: 0.92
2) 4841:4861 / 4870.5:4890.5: 1.00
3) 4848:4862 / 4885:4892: 1.02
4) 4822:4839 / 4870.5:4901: 0.99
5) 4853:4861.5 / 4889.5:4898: 1.13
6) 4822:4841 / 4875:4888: 0.97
